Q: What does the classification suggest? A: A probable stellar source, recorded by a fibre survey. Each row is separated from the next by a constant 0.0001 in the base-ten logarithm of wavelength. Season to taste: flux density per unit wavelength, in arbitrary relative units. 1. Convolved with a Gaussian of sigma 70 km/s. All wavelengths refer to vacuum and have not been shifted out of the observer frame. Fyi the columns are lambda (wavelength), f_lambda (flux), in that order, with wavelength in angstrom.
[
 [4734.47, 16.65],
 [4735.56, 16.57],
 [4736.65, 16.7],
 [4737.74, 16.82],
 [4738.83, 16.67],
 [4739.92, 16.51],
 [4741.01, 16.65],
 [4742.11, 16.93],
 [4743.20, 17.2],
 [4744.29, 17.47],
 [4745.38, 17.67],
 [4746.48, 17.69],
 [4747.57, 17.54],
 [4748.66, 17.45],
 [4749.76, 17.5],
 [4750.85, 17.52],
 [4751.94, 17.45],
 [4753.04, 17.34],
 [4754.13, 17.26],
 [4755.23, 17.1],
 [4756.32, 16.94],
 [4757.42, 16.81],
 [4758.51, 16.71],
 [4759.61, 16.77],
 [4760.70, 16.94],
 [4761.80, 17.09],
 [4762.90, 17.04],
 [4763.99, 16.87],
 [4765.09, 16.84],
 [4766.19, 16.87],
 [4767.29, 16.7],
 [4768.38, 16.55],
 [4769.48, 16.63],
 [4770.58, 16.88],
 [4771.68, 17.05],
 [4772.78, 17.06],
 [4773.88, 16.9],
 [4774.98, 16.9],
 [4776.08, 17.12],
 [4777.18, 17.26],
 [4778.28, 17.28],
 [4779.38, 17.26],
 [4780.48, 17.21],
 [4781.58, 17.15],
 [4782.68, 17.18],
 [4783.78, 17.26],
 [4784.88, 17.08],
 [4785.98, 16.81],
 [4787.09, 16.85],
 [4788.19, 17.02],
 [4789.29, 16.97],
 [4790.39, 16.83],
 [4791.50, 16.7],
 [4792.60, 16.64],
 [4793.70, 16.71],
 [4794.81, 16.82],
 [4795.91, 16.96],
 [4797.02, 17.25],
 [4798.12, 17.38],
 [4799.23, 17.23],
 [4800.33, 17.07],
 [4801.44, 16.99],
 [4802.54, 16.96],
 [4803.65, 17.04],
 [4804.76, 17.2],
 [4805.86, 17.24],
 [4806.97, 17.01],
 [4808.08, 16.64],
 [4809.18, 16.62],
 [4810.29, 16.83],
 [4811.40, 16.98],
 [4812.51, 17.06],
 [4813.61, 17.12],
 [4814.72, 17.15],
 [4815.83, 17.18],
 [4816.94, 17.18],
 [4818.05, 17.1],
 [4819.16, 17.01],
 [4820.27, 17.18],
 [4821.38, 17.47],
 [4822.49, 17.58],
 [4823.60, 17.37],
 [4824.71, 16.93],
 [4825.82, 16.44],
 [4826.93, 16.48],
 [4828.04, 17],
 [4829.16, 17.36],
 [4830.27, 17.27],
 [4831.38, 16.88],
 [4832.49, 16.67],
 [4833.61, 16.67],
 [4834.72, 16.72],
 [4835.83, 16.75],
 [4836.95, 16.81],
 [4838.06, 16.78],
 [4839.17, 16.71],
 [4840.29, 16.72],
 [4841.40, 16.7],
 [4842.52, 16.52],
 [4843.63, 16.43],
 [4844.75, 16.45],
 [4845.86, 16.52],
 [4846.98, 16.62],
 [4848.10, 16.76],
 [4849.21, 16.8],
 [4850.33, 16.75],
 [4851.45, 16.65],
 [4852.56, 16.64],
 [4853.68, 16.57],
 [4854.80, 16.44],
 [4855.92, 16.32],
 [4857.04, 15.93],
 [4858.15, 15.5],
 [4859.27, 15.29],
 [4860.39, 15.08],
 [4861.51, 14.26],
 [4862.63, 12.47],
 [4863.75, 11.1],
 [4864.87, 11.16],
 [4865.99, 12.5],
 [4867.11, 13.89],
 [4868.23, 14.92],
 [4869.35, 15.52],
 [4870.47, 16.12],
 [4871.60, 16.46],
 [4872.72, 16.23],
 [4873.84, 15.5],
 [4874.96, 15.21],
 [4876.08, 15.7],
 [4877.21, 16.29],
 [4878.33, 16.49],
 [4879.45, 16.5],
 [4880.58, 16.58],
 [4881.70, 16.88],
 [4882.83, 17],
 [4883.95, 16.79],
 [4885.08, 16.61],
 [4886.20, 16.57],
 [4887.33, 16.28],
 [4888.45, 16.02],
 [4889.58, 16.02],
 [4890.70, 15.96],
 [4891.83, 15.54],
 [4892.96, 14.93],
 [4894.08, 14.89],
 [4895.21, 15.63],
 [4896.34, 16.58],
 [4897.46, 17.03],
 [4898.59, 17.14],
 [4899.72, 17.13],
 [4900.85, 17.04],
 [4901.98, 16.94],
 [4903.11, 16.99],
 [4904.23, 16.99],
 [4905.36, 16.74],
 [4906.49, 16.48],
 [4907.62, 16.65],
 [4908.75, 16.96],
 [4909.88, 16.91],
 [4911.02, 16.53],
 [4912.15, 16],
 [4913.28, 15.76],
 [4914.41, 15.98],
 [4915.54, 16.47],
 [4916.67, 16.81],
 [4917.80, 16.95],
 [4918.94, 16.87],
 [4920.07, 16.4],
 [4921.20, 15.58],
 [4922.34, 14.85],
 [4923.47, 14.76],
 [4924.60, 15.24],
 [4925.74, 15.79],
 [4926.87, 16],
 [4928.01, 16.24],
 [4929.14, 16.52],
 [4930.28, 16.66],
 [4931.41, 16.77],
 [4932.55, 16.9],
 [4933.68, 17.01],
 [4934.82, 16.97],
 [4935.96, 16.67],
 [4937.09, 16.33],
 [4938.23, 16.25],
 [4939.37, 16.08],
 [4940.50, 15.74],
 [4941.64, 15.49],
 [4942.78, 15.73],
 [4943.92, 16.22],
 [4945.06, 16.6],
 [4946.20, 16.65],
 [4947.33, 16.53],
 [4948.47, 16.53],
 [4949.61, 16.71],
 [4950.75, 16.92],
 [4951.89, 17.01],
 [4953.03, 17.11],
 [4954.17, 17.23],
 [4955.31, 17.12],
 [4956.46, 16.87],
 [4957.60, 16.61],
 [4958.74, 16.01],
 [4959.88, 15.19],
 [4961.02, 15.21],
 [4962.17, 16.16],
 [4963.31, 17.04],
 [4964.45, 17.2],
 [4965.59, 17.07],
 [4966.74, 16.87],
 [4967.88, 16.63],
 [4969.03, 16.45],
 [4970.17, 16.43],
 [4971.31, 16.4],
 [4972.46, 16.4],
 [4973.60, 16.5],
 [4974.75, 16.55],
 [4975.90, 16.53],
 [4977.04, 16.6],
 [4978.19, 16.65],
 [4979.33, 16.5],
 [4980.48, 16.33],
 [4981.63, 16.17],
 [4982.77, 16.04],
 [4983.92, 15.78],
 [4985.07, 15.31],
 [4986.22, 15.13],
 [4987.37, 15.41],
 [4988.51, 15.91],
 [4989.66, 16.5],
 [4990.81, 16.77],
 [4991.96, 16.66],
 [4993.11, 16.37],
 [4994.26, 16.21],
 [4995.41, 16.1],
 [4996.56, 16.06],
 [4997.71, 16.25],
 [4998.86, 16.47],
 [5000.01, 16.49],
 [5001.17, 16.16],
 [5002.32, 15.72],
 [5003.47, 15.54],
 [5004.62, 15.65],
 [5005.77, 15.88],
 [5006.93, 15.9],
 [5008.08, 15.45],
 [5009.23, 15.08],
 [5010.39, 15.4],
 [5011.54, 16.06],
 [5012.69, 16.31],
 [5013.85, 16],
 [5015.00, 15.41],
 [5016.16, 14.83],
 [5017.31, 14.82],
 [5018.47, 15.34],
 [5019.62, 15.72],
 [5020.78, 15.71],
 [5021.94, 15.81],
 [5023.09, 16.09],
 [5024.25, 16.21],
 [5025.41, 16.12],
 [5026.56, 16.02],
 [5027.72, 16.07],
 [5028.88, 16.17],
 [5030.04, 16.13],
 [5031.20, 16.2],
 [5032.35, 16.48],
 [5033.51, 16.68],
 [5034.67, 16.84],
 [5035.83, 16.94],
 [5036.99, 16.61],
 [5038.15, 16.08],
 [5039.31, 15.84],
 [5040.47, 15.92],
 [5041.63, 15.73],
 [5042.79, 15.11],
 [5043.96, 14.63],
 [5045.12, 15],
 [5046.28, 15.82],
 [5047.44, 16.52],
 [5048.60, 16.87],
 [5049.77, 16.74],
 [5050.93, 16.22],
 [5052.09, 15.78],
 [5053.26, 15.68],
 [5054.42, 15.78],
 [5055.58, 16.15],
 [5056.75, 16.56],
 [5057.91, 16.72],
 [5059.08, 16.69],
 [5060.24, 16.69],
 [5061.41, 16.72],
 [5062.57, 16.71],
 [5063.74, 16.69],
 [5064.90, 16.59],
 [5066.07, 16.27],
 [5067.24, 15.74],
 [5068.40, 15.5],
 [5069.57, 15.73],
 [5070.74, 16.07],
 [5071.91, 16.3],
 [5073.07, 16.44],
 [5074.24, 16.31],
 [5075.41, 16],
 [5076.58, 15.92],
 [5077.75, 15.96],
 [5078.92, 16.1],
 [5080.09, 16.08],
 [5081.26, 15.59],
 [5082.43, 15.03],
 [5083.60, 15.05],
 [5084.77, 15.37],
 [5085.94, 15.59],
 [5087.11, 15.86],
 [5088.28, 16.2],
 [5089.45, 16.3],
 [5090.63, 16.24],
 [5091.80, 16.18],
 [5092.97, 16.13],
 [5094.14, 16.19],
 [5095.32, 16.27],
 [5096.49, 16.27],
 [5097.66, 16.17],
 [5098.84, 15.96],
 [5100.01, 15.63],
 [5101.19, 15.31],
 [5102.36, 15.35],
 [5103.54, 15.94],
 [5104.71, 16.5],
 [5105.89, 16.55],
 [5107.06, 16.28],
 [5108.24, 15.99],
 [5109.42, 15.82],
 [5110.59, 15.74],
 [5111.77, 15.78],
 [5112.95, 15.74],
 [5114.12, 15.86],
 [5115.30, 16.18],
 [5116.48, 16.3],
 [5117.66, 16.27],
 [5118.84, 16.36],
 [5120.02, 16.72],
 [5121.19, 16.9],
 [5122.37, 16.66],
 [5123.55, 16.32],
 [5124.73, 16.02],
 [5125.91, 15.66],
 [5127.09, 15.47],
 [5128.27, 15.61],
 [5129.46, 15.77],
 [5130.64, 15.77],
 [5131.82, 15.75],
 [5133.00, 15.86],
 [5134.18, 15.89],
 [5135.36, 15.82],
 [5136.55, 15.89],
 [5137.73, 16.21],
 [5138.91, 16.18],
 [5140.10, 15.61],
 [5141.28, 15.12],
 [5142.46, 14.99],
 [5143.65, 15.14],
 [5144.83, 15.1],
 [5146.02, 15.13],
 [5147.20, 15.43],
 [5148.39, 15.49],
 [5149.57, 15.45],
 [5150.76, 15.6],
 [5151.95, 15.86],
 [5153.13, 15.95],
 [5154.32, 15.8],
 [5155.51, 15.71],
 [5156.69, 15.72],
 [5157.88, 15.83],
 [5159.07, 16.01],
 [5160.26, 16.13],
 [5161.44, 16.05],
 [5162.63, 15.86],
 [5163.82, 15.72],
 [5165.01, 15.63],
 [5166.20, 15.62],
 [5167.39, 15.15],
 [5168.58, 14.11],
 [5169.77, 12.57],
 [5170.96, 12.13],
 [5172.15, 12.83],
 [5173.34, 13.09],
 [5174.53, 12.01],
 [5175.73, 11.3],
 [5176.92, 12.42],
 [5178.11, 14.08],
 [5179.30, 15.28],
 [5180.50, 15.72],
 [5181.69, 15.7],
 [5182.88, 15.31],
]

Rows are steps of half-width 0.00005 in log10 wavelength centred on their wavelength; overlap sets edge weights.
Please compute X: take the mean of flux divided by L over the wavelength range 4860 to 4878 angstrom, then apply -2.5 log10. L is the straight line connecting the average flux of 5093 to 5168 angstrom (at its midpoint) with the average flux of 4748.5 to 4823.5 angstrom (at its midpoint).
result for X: 0.15 mag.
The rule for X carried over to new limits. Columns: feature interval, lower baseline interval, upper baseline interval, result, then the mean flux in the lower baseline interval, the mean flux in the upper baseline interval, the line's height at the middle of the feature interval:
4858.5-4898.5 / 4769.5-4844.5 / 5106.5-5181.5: 0.080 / 17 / 15.4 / 16.6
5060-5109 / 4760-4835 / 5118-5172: -0.014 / 17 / 15.6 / 15.8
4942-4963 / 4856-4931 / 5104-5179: -0.047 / 15.9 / 15.4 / 15.8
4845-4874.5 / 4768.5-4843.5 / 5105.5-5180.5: 0.095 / 17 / 15.4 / 16.7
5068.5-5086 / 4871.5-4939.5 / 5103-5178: -0.011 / 16.3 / 15.4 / 15.7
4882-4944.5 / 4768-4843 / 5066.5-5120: 0.019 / 17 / 16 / 16.6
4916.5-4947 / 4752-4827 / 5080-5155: 0.019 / 17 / 15.9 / 16.5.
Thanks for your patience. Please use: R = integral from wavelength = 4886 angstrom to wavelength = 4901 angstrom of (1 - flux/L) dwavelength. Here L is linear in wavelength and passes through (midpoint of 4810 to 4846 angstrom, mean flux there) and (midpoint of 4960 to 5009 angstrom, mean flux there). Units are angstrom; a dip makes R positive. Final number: 0.4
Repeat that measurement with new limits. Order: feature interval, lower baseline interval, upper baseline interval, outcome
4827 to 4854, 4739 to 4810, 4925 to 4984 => 0.1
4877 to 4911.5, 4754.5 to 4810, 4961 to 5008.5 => 0.2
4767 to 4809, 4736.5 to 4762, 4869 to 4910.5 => -0.2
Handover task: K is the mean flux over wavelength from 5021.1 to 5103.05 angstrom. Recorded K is 16.1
